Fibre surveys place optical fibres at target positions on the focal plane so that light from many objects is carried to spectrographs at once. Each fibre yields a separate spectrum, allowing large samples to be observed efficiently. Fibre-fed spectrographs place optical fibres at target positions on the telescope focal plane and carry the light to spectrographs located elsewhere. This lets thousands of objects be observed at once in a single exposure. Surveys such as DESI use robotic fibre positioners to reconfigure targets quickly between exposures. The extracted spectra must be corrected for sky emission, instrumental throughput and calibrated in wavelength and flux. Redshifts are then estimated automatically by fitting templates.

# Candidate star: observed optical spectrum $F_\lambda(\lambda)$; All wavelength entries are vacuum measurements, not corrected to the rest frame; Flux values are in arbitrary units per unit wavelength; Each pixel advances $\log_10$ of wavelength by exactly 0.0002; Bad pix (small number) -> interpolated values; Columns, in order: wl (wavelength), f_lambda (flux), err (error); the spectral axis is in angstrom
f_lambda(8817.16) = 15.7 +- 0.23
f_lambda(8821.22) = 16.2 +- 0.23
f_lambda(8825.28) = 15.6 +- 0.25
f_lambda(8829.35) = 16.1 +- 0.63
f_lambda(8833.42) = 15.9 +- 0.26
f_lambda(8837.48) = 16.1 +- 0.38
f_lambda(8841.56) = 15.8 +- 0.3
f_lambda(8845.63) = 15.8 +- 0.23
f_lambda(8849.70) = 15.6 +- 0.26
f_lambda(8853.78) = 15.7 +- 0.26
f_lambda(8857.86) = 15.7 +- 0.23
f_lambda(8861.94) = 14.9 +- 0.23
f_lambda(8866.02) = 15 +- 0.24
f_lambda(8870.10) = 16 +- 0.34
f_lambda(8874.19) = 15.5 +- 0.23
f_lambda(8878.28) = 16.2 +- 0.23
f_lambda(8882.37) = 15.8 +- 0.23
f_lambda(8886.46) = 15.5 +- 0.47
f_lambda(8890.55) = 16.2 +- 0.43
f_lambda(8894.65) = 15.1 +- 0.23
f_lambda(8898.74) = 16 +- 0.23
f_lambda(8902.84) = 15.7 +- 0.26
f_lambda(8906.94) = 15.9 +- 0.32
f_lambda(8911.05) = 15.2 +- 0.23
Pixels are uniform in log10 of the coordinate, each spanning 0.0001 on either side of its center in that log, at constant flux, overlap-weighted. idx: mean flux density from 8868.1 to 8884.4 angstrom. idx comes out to 15.9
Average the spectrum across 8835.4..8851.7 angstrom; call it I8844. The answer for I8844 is 15.8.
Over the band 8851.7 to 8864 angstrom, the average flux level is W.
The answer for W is 15.4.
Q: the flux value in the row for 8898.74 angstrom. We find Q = 16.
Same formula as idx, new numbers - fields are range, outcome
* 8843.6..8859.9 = 15.7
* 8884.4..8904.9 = 15.7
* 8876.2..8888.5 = 15.8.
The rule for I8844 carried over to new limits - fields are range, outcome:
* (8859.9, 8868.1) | 15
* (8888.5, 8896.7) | 15.7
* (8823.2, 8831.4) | 15.8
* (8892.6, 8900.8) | 15.6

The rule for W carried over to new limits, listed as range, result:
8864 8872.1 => 15.5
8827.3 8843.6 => 16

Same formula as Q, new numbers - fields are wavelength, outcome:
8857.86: 15.7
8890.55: 16.2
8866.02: 15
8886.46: 15.5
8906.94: 15.9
